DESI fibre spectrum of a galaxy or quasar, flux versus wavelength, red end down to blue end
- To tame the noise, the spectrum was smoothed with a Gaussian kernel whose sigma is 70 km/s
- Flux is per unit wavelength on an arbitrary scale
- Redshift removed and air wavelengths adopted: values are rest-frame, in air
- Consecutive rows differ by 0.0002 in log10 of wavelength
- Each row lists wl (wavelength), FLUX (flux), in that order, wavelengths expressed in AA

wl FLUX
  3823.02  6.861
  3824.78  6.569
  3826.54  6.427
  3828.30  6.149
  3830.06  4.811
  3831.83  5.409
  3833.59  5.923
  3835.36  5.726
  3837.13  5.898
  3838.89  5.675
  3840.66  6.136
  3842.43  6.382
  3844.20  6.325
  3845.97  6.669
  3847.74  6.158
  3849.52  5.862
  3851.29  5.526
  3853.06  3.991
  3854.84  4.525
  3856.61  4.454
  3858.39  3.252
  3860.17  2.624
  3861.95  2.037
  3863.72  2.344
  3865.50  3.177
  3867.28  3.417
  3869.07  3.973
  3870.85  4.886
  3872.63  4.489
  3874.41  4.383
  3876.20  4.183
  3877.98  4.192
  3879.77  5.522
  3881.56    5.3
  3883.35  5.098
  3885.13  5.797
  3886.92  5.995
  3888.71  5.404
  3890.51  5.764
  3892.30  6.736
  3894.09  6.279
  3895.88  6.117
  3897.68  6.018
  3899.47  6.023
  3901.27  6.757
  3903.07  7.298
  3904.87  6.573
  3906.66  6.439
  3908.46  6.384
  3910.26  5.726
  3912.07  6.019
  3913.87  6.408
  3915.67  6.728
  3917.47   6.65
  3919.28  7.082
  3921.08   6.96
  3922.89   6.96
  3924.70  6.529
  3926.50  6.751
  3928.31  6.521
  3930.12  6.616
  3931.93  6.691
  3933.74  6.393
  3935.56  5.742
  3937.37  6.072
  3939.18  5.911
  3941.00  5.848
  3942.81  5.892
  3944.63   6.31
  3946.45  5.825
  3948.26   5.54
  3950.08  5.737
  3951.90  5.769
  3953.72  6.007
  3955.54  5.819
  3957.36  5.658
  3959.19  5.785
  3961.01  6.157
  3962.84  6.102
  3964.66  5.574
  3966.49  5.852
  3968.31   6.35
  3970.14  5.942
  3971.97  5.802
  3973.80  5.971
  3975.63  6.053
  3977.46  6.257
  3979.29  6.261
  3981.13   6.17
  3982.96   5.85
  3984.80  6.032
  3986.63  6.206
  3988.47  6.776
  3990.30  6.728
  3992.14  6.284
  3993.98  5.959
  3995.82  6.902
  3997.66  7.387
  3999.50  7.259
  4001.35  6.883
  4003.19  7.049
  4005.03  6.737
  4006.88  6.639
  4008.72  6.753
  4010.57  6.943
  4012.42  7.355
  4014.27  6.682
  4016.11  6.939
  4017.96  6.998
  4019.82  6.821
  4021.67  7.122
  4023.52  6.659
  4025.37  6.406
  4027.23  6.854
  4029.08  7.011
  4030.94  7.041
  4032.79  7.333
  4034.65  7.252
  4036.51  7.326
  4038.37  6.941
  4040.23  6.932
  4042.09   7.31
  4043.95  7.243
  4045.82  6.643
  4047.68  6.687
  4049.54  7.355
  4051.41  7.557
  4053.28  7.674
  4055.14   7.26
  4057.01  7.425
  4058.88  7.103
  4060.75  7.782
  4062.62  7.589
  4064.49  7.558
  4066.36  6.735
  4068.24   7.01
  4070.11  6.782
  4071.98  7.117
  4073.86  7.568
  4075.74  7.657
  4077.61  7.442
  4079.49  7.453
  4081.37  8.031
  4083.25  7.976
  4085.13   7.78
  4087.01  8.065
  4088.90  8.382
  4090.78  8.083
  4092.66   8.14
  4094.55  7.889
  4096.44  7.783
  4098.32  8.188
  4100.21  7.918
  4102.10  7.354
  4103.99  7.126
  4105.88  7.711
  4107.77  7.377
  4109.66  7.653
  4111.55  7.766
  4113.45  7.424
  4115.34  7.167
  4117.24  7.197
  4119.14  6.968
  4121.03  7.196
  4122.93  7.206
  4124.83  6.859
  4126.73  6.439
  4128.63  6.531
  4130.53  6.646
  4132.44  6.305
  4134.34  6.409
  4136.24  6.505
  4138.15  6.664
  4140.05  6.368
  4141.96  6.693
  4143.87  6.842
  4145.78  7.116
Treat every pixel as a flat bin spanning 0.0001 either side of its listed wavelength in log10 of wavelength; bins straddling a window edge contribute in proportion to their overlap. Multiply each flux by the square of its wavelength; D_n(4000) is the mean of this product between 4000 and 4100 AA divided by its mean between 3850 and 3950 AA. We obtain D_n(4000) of 1.42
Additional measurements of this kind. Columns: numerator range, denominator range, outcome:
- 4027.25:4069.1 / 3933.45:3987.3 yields 1.26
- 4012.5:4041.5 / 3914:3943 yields 1.13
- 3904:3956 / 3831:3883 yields 1.37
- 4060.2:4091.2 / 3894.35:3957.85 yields 1.30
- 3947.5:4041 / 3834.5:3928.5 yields 1.25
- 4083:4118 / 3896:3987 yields 1.35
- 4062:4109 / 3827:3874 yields 1.78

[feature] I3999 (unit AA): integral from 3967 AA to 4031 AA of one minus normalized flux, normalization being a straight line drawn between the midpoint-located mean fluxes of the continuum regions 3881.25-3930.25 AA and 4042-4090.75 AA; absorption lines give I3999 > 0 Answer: 3.55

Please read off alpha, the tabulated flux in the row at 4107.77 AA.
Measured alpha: 7.377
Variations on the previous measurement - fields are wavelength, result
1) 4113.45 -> 7.424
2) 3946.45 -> 5.825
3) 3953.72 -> 6.007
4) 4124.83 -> 6.859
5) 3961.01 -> 6.157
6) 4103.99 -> 7.126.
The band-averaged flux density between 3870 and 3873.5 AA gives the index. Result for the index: 4.69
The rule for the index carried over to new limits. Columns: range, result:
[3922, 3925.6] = 6.75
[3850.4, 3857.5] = 4.63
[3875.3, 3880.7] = 4.63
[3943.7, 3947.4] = 6.06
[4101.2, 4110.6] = 7.45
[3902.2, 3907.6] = 6.77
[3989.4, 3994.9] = 6.32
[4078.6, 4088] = 7.86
